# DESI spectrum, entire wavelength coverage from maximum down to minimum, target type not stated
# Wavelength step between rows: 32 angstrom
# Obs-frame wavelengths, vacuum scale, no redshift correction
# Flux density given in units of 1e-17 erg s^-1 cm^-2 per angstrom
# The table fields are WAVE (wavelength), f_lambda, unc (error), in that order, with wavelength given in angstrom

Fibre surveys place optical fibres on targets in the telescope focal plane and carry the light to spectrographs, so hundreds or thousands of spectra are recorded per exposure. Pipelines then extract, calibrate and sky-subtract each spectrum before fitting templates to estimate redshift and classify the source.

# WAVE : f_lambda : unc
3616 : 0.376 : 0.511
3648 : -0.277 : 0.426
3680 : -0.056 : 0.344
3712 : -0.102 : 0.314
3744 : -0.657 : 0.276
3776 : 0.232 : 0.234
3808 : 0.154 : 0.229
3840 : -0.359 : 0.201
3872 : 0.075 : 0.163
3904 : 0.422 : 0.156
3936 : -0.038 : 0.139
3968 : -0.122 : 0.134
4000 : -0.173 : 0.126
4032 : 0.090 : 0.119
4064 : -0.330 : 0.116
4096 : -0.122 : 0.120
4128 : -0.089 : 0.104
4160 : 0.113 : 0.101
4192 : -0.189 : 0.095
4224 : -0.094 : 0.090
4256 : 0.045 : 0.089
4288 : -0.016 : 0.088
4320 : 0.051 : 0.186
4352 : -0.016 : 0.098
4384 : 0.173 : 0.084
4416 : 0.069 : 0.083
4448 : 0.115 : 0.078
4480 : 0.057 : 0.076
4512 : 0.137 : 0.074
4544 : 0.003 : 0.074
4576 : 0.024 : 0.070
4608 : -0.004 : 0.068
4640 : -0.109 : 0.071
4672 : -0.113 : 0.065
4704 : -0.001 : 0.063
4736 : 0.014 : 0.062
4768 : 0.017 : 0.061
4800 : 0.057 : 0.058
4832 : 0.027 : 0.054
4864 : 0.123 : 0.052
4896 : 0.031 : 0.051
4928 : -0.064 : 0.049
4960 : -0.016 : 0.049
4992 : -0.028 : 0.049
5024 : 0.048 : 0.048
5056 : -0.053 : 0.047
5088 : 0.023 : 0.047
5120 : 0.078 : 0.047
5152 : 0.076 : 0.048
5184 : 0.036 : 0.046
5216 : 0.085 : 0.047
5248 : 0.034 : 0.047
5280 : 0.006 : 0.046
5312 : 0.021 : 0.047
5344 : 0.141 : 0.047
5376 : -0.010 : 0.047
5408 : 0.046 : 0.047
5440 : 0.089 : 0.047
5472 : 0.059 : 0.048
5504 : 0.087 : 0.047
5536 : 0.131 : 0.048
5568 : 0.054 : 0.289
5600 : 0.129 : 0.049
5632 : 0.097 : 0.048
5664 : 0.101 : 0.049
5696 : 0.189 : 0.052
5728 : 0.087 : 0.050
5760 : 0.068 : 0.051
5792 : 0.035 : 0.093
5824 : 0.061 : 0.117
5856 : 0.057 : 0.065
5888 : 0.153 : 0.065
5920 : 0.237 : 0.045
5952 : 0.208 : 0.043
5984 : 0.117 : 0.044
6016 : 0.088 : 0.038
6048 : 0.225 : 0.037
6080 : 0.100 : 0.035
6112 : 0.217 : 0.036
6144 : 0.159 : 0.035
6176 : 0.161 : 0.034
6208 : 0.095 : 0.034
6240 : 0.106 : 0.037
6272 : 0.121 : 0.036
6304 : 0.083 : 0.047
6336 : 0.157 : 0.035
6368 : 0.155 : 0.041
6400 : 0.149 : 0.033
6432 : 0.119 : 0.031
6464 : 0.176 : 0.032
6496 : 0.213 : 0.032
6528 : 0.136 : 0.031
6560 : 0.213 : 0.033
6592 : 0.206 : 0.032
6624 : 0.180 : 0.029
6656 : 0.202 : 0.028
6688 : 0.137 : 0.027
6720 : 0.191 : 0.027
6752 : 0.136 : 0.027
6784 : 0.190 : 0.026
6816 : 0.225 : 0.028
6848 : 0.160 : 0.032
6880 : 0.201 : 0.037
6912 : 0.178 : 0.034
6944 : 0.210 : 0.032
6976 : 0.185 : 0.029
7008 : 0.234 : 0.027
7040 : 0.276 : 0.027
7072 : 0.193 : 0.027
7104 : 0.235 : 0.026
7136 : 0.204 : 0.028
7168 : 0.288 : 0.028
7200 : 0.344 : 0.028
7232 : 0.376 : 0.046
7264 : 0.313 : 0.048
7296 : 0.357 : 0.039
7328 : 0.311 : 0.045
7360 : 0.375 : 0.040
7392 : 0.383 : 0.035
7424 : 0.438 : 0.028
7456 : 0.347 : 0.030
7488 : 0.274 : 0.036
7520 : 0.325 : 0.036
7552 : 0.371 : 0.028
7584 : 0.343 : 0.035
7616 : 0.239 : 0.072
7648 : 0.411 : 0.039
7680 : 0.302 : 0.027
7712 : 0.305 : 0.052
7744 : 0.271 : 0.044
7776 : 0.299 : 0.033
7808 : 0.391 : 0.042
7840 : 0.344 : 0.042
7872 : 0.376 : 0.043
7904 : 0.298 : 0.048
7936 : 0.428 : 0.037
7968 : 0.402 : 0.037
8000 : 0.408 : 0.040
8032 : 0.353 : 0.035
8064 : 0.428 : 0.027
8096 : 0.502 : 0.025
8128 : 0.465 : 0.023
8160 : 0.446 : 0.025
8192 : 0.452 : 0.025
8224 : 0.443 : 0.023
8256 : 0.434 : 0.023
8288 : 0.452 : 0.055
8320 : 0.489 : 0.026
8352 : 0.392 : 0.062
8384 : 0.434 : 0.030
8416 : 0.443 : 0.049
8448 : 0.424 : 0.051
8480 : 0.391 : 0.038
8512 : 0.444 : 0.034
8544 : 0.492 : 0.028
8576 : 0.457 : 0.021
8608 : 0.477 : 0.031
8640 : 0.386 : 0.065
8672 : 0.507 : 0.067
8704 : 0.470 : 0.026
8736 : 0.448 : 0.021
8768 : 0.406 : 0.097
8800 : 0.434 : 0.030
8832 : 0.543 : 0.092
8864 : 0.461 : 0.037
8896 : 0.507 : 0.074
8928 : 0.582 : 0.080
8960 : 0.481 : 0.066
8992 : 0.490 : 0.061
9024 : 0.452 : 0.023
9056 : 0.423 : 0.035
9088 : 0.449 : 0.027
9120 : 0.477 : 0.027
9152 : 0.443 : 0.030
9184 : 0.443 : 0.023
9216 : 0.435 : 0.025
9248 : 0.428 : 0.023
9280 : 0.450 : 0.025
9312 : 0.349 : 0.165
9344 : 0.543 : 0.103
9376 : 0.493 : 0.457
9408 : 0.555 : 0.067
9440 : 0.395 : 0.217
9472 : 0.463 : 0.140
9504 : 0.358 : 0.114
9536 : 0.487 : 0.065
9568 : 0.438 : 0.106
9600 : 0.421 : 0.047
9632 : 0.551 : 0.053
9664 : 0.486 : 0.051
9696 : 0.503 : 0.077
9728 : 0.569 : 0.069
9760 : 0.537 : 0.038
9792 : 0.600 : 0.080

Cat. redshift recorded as 0.80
